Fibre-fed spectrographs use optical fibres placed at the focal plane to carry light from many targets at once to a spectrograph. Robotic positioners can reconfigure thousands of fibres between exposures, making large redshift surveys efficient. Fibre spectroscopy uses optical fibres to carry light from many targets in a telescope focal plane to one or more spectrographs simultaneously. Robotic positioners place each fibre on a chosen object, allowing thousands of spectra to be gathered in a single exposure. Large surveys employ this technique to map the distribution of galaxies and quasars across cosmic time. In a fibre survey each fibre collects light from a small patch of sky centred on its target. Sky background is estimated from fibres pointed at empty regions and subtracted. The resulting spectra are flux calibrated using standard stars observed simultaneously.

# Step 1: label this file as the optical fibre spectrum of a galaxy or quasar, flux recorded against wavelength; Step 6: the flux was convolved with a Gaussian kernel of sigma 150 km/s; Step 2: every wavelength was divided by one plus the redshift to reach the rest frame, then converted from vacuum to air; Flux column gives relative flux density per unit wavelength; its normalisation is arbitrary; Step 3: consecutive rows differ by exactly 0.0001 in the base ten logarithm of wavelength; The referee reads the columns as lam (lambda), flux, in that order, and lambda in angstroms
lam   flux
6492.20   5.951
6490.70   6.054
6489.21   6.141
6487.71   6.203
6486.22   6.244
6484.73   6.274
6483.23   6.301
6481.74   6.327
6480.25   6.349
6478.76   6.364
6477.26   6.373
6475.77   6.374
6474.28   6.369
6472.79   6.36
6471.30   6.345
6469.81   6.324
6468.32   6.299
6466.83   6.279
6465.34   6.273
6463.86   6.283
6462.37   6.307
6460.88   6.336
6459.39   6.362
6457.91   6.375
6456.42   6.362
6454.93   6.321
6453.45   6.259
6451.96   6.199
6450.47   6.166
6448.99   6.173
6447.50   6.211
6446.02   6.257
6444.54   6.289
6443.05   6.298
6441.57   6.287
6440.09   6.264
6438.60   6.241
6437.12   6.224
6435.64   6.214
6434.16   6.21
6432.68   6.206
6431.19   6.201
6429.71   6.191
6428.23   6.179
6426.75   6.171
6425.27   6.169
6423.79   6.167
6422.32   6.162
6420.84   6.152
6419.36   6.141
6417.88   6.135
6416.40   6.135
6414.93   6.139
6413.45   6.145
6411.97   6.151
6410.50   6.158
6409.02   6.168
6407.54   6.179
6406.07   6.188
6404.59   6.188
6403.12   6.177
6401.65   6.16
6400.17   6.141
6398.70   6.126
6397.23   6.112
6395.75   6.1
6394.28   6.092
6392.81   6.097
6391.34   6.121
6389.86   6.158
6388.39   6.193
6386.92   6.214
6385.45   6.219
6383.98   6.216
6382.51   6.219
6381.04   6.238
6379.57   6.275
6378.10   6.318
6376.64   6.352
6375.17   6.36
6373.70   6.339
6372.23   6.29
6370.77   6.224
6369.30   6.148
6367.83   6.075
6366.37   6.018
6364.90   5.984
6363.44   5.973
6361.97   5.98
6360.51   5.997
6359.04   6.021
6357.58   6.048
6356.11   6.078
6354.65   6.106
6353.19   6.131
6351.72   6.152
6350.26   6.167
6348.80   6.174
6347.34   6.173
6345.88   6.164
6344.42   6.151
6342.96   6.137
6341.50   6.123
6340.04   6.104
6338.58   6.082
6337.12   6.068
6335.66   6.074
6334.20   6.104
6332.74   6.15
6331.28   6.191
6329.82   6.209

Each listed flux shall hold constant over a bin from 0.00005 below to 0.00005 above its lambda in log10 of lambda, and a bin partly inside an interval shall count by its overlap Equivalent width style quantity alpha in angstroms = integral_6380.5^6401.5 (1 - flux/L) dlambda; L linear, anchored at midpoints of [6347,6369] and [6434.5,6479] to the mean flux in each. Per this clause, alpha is -0.1 angstroms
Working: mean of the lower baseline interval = 6.07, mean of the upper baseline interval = 6.29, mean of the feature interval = 6.16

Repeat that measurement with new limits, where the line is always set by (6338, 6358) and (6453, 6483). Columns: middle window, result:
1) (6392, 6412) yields 0.2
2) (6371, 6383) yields -0.2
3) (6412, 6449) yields 0.4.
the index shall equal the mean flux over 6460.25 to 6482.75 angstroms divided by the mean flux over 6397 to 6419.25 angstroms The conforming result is 1.03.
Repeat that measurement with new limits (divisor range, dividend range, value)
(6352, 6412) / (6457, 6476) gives 1.03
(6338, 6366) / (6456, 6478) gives 1.04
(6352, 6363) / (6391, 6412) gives 1.02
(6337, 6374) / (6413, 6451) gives 1.01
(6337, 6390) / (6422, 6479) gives 1.02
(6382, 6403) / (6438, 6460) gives 1.02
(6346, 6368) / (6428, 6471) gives 1.03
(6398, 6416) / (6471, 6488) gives 1.03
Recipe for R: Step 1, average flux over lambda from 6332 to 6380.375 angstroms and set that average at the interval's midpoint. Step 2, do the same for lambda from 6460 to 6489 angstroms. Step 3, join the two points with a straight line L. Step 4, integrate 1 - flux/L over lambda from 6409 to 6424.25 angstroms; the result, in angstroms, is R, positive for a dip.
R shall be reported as 0.2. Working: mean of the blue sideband 6.14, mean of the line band 6.15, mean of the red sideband 6.31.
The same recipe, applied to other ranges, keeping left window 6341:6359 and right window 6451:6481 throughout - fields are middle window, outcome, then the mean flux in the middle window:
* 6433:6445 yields 0.05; 6.25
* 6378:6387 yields -0.08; 6.24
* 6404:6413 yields 0.08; 6.17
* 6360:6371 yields 0.20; 6.04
